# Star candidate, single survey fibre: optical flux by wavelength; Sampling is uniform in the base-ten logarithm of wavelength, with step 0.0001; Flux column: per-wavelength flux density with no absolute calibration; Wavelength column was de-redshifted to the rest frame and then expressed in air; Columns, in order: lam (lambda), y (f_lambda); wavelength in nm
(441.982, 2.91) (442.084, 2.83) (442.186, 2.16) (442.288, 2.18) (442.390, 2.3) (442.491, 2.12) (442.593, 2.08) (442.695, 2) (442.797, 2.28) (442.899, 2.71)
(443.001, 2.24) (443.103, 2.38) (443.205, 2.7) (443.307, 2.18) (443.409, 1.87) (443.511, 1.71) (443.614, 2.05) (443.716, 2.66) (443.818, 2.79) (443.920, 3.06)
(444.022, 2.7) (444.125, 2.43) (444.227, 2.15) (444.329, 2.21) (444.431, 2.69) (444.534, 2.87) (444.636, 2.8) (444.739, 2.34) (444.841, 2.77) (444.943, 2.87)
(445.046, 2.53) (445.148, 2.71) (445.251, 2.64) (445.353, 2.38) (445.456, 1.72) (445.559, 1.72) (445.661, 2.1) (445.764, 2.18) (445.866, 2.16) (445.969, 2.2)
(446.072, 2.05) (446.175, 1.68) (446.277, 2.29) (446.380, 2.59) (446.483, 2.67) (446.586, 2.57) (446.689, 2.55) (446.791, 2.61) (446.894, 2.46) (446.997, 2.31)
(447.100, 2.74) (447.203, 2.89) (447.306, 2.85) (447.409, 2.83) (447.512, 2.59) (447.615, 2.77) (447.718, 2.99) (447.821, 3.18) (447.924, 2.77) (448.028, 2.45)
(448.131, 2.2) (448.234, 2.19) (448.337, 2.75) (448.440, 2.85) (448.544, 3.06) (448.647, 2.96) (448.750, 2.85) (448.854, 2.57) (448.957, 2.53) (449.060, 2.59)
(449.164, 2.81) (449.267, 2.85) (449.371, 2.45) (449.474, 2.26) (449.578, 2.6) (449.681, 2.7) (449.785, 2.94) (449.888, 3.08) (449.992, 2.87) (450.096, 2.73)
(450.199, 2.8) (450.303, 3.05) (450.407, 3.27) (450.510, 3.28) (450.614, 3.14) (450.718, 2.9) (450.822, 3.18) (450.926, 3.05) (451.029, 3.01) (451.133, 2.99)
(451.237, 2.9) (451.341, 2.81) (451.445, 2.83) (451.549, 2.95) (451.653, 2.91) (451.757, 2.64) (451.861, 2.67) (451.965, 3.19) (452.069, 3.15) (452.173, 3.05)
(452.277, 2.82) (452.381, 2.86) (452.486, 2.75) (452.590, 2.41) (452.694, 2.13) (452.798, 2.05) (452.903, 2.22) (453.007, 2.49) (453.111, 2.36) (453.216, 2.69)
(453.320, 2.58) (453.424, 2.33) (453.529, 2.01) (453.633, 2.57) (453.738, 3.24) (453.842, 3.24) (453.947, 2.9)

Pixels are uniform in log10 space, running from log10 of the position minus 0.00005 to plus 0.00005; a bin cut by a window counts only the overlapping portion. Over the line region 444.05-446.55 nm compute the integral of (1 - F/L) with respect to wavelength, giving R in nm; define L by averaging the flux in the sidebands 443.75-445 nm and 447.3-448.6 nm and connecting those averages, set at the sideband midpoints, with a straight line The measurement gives 0.27 nm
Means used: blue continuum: 2.64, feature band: 2.37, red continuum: 2.73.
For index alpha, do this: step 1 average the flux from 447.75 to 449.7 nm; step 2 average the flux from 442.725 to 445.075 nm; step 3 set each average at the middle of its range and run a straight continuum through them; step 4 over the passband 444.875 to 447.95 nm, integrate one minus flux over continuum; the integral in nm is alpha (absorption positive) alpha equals 0.11 nm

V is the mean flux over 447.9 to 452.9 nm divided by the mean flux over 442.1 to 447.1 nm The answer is 1.17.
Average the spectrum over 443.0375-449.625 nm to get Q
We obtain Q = 2.51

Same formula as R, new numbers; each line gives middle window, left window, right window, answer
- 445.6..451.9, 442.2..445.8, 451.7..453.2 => -0.45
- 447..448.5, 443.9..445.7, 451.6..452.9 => -0.08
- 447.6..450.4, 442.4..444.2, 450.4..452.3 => 0.05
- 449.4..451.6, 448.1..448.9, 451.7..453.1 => -0.21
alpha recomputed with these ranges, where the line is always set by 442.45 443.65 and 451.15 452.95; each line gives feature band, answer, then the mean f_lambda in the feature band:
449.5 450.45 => -0.10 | 2.87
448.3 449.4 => -0.09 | 2.76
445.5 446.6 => 0.09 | 2.18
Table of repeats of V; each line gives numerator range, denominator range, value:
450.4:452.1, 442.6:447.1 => 1.25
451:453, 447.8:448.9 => 1.02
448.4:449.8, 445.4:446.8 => 1.23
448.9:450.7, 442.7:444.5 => 1.18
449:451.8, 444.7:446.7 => 1.23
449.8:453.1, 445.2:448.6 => 1.14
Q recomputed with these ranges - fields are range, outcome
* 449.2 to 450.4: 2.78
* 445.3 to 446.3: 2.04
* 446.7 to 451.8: 2.79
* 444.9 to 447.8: 2.46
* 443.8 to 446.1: 2.44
